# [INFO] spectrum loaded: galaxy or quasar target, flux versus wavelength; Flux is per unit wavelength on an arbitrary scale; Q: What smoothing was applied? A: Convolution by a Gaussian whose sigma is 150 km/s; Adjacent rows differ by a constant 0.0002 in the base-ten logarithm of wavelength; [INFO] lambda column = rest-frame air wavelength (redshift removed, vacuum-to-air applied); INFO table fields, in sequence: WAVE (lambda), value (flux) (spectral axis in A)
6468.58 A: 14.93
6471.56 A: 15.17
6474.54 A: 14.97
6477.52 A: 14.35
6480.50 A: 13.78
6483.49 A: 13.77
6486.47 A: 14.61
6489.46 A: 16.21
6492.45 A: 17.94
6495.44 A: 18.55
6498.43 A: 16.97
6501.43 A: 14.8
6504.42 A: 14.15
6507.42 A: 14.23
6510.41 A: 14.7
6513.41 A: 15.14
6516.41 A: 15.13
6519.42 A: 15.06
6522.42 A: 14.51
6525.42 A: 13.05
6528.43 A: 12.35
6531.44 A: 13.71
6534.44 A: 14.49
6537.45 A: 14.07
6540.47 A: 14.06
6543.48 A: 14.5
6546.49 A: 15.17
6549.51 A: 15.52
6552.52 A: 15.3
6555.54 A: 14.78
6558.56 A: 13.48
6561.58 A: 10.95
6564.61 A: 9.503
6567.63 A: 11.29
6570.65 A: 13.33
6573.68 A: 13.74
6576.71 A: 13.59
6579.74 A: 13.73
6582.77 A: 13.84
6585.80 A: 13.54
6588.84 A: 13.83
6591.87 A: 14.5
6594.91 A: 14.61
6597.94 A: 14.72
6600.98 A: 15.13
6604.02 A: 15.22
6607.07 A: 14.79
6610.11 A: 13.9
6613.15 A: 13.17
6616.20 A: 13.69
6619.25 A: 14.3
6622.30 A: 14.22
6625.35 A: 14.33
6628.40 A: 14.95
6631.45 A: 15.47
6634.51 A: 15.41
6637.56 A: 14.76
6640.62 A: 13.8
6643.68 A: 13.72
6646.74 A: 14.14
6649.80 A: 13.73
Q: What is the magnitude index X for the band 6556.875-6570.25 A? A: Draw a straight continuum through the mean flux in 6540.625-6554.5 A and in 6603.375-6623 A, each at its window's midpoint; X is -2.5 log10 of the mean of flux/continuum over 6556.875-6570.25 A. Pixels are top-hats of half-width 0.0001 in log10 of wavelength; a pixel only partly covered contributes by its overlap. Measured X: 0.272 mag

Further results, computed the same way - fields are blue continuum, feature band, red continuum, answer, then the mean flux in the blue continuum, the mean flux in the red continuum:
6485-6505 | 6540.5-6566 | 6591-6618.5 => 0.120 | 16.3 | 14.4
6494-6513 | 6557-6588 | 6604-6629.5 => 0.158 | 15.5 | 14.2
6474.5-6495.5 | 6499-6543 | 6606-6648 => 0.059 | 15.4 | 14.3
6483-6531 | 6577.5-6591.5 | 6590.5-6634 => 0.067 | 15.1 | 14.5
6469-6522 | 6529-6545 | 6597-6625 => 0.064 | 15.2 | 14.3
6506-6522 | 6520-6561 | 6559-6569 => -0.123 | 14.8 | 10.9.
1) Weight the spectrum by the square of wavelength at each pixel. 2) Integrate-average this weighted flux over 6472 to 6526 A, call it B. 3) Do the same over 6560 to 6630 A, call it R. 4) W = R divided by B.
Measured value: 0.93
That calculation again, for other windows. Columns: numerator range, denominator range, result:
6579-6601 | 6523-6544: 1.05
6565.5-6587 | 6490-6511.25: 0.85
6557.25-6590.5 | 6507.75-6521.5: 0.87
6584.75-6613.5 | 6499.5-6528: 1.02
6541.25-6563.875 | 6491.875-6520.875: 0.92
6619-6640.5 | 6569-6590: 1.10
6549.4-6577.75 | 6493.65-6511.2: 0.85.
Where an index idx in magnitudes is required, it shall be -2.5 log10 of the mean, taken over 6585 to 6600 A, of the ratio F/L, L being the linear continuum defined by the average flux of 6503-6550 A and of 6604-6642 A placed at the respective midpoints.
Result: 0.01 mag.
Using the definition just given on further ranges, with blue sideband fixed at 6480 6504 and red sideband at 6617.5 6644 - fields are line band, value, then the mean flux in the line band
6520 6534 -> 0.14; 13.6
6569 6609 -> 0.06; 14.2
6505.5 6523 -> 0.06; 14.8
